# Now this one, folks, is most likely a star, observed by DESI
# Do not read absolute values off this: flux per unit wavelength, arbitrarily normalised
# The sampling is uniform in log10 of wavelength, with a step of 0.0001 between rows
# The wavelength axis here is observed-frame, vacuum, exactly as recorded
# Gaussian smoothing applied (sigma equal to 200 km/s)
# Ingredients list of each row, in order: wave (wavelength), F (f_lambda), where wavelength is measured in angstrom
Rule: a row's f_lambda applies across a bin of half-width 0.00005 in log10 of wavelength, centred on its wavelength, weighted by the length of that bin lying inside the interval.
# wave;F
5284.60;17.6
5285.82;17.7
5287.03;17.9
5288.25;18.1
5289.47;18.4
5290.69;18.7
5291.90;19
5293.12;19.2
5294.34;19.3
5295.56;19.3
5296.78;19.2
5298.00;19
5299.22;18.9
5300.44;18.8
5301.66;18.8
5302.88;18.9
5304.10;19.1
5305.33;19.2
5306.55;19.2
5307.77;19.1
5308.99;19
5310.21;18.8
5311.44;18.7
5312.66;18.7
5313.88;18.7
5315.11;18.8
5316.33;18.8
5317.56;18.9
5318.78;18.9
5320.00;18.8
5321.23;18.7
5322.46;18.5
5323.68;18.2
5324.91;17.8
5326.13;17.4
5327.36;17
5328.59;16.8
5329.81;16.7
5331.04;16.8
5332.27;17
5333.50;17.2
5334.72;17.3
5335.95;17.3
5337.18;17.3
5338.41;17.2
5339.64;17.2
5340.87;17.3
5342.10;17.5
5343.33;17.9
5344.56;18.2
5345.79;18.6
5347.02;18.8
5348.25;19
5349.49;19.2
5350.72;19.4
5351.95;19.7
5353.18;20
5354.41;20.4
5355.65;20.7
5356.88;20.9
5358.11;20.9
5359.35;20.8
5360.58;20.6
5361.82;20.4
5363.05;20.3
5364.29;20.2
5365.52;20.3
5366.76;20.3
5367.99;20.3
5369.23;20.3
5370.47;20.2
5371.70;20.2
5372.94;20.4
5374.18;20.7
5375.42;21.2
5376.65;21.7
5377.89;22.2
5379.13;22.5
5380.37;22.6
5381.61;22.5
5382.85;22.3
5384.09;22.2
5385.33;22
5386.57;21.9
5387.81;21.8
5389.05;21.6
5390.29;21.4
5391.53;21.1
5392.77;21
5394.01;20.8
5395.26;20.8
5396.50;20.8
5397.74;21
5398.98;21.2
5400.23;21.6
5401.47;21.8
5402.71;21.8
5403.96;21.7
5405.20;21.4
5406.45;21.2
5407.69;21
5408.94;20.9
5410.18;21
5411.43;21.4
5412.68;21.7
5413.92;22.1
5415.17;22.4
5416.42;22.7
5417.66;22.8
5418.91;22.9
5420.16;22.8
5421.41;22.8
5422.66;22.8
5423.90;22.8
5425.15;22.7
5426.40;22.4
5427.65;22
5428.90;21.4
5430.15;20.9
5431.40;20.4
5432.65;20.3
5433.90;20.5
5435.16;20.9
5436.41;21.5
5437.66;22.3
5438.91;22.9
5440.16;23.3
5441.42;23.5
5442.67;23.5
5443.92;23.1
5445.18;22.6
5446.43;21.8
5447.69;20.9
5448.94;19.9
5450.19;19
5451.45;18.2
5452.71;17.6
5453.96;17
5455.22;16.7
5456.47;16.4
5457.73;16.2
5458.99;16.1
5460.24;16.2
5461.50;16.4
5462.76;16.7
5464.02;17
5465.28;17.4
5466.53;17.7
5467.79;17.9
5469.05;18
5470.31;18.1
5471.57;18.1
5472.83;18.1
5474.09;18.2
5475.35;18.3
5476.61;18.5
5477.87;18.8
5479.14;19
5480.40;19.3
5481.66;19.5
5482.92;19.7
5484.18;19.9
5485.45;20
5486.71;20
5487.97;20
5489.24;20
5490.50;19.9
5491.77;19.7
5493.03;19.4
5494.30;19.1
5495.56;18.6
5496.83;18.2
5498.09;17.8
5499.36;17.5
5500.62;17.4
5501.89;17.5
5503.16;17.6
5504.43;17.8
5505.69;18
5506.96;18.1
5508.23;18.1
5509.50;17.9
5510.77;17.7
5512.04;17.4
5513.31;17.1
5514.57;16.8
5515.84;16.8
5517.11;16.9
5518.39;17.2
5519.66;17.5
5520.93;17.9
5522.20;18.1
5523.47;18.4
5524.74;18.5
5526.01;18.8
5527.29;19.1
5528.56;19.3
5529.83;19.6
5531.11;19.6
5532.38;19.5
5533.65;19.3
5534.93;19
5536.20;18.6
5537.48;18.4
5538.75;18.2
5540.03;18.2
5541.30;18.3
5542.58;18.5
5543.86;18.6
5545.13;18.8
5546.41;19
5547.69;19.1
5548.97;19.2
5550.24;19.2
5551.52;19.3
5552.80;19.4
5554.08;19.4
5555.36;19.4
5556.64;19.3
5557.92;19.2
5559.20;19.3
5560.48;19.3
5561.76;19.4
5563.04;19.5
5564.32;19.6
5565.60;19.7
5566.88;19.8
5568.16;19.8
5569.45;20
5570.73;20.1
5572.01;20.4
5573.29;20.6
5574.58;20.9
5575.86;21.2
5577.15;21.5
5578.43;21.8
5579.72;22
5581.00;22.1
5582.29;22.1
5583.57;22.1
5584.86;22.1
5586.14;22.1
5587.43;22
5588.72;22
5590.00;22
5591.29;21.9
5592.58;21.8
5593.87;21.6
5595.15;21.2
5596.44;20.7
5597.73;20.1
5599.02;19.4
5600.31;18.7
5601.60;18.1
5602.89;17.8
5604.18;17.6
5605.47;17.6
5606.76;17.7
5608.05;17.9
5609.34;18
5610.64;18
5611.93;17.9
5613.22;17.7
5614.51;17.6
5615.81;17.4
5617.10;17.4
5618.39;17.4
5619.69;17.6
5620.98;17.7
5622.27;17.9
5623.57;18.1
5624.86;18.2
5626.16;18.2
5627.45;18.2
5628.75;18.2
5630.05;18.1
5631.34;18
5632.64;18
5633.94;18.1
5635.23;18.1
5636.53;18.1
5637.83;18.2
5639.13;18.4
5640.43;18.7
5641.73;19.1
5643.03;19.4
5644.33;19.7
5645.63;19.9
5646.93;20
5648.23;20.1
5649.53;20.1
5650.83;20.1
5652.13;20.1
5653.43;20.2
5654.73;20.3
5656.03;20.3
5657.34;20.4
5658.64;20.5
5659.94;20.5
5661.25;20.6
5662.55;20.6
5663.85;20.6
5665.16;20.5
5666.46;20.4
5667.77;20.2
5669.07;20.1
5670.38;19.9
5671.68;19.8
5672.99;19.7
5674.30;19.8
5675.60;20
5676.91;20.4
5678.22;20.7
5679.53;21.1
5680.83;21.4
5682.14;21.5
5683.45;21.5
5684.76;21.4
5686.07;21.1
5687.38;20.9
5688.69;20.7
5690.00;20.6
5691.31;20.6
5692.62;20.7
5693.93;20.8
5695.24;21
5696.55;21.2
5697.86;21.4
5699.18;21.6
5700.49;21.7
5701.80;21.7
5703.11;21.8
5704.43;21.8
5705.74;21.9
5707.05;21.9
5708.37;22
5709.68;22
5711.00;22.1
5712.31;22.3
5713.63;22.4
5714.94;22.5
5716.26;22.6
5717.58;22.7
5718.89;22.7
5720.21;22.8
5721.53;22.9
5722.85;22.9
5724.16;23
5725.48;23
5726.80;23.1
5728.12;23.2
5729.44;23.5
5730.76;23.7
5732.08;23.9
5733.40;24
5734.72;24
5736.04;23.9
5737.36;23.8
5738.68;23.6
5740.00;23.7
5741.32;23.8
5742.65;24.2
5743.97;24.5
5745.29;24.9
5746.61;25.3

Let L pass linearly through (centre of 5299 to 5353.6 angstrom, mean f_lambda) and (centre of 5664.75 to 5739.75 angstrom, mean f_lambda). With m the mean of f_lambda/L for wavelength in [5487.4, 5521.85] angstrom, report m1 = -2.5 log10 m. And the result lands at 0.11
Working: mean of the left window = 18.3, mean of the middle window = 18.1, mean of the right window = 21.8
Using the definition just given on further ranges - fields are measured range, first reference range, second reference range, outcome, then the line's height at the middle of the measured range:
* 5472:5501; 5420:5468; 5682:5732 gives 0.08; 20.4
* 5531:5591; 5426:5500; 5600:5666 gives -0.05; 19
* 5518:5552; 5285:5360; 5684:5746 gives 0.11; 20.7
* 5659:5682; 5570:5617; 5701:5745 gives 0.07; 21.8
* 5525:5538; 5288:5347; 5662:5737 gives 0.06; 20.2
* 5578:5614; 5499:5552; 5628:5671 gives -0.06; 19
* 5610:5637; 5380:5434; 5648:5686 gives 0.16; 20.7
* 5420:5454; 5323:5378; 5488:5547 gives -0.15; 18.7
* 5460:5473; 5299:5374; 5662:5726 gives 0.14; 19.8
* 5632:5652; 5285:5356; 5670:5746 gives 0.13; 21.5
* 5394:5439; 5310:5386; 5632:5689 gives -0.11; 19.5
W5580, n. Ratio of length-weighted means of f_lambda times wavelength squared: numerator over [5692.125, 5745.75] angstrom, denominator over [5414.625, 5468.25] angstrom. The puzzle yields 1.2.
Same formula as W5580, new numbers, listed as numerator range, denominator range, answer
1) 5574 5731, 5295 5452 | 1.11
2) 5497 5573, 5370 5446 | 0.90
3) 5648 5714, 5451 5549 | 1.22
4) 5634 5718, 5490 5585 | 1.14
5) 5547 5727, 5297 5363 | 1.21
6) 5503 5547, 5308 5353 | 1.08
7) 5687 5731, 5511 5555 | 1.27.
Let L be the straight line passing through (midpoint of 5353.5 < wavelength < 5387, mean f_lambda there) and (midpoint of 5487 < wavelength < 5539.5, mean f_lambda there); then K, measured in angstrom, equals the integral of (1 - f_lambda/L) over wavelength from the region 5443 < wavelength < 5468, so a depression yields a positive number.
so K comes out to 1.5 angstrom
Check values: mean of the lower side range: 21.1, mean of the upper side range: 18.4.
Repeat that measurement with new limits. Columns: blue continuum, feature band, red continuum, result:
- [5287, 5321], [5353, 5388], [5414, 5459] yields -1.9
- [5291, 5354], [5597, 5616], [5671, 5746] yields 2.7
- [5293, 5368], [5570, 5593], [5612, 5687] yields -2.7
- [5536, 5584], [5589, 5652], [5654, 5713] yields 4.7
